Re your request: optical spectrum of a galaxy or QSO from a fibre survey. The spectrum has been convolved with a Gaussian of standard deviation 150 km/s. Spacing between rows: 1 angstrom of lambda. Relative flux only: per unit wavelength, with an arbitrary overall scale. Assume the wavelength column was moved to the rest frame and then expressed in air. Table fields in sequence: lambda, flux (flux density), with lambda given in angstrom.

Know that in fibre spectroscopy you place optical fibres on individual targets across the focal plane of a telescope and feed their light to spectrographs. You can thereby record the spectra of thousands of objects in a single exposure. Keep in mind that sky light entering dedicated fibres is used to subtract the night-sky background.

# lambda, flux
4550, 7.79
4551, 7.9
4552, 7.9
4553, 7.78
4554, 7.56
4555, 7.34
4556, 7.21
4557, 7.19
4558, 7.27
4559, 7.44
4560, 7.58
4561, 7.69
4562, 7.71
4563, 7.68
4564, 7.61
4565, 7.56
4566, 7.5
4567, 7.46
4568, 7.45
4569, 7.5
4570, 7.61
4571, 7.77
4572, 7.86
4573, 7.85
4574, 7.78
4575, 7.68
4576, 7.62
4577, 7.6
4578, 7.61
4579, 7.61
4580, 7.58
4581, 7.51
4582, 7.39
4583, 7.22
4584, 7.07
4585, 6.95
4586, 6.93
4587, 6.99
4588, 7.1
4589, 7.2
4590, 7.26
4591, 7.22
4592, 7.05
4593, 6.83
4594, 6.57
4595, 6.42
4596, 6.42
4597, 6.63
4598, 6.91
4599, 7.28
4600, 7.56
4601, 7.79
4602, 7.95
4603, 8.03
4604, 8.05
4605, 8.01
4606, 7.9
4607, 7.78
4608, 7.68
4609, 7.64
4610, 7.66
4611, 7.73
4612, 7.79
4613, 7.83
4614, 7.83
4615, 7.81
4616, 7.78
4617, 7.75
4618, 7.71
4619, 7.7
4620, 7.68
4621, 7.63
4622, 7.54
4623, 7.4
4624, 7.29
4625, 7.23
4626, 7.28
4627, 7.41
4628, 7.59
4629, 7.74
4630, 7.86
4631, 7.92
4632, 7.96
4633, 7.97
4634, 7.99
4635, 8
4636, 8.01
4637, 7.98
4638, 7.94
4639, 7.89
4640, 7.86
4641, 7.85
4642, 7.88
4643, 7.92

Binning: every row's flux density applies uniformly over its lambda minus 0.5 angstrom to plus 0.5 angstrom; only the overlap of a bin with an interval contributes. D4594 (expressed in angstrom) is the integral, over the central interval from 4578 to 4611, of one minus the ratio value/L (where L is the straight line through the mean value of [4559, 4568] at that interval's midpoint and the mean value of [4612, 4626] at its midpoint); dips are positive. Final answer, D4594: 1.2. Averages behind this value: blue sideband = 7.58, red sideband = 7.62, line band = 7.33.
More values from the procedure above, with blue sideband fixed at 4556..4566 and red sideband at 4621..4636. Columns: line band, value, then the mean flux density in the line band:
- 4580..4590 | 0.51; 7.18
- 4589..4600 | 0.99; 6.91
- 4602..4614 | -0.34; 7.83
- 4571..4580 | -0.19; 7.7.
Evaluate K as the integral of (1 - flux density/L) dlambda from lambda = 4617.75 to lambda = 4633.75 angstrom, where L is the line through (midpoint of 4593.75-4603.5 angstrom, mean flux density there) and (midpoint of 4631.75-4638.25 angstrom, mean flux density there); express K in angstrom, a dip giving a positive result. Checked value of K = 0.3 angstrom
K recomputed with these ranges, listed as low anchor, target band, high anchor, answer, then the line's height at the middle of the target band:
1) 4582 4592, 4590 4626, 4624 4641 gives -0.3 angstrom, 7.42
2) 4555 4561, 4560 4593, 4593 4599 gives -2.0 angstrom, 7.03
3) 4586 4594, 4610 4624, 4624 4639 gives -0.3 angstrom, 7.51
